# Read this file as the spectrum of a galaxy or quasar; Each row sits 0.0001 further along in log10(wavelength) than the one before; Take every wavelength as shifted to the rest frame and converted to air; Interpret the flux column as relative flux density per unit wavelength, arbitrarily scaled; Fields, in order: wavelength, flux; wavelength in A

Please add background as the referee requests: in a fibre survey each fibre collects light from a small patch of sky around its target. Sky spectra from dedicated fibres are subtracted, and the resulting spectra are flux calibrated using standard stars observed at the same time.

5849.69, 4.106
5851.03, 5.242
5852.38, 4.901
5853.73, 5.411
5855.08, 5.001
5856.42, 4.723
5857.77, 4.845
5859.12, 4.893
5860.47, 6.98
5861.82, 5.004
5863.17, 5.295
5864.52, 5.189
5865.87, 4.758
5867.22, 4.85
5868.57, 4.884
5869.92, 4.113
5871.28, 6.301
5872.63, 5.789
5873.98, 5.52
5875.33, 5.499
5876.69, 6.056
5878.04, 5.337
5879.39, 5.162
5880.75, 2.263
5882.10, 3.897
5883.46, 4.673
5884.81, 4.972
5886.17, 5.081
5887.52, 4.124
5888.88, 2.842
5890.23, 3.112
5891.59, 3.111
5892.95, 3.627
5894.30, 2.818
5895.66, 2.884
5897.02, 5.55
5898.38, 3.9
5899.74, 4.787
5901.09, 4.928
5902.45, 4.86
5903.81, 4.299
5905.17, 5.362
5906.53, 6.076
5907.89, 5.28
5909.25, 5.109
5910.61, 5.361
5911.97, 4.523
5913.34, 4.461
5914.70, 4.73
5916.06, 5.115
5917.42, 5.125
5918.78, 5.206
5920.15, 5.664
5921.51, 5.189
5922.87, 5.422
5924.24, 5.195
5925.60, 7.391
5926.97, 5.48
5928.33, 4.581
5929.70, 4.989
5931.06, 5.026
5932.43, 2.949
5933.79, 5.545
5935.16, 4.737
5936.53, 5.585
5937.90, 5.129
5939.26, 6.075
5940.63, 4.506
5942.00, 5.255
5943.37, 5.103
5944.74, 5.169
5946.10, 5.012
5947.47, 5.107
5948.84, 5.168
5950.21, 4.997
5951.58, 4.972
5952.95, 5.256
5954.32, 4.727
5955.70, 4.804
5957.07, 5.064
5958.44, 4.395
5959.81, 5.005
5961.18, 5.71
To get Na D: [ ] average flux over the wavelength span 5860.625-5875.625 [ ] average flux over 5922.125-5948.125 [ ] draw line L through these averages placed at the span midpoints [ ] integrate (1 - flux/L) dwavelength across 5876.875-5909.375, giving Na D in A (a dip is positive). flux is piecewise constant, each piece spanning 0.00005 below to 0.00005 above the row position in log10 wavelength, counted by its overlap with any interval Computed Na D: 5.4 A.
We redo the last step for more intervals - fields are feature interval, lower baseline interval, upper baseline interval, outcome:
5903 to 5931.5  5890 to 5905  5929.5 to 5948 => -4.4 A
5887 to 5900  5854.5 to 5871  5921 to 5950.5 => 3.8 A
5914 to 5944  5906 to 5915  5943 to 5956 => -0.7 A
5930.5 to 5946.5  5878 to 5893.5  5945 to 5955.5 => -0.6 A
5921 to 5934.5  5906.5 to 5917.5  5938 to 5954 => -0.3 A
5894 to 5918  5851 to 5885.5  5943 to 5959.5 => 1.2 A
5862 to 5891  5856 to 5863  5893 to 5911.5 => 1.8 A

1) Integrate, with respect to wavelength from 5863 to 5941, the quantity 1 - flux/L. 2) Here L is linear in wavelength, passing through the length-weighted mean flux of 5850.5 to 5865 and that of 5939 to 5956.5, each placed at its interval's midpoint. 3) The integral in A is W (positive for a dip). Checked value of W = 4.7 A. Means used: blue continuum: 5.23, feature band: 4.83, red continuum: 5.06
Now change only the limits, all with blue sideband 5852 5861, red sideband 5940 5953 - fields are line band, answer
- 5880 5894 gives 3.8 A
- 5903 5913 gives 0.0 A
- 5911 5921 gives 0.2 A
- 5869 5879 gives -0.6 A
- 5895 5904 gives 1.2 A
